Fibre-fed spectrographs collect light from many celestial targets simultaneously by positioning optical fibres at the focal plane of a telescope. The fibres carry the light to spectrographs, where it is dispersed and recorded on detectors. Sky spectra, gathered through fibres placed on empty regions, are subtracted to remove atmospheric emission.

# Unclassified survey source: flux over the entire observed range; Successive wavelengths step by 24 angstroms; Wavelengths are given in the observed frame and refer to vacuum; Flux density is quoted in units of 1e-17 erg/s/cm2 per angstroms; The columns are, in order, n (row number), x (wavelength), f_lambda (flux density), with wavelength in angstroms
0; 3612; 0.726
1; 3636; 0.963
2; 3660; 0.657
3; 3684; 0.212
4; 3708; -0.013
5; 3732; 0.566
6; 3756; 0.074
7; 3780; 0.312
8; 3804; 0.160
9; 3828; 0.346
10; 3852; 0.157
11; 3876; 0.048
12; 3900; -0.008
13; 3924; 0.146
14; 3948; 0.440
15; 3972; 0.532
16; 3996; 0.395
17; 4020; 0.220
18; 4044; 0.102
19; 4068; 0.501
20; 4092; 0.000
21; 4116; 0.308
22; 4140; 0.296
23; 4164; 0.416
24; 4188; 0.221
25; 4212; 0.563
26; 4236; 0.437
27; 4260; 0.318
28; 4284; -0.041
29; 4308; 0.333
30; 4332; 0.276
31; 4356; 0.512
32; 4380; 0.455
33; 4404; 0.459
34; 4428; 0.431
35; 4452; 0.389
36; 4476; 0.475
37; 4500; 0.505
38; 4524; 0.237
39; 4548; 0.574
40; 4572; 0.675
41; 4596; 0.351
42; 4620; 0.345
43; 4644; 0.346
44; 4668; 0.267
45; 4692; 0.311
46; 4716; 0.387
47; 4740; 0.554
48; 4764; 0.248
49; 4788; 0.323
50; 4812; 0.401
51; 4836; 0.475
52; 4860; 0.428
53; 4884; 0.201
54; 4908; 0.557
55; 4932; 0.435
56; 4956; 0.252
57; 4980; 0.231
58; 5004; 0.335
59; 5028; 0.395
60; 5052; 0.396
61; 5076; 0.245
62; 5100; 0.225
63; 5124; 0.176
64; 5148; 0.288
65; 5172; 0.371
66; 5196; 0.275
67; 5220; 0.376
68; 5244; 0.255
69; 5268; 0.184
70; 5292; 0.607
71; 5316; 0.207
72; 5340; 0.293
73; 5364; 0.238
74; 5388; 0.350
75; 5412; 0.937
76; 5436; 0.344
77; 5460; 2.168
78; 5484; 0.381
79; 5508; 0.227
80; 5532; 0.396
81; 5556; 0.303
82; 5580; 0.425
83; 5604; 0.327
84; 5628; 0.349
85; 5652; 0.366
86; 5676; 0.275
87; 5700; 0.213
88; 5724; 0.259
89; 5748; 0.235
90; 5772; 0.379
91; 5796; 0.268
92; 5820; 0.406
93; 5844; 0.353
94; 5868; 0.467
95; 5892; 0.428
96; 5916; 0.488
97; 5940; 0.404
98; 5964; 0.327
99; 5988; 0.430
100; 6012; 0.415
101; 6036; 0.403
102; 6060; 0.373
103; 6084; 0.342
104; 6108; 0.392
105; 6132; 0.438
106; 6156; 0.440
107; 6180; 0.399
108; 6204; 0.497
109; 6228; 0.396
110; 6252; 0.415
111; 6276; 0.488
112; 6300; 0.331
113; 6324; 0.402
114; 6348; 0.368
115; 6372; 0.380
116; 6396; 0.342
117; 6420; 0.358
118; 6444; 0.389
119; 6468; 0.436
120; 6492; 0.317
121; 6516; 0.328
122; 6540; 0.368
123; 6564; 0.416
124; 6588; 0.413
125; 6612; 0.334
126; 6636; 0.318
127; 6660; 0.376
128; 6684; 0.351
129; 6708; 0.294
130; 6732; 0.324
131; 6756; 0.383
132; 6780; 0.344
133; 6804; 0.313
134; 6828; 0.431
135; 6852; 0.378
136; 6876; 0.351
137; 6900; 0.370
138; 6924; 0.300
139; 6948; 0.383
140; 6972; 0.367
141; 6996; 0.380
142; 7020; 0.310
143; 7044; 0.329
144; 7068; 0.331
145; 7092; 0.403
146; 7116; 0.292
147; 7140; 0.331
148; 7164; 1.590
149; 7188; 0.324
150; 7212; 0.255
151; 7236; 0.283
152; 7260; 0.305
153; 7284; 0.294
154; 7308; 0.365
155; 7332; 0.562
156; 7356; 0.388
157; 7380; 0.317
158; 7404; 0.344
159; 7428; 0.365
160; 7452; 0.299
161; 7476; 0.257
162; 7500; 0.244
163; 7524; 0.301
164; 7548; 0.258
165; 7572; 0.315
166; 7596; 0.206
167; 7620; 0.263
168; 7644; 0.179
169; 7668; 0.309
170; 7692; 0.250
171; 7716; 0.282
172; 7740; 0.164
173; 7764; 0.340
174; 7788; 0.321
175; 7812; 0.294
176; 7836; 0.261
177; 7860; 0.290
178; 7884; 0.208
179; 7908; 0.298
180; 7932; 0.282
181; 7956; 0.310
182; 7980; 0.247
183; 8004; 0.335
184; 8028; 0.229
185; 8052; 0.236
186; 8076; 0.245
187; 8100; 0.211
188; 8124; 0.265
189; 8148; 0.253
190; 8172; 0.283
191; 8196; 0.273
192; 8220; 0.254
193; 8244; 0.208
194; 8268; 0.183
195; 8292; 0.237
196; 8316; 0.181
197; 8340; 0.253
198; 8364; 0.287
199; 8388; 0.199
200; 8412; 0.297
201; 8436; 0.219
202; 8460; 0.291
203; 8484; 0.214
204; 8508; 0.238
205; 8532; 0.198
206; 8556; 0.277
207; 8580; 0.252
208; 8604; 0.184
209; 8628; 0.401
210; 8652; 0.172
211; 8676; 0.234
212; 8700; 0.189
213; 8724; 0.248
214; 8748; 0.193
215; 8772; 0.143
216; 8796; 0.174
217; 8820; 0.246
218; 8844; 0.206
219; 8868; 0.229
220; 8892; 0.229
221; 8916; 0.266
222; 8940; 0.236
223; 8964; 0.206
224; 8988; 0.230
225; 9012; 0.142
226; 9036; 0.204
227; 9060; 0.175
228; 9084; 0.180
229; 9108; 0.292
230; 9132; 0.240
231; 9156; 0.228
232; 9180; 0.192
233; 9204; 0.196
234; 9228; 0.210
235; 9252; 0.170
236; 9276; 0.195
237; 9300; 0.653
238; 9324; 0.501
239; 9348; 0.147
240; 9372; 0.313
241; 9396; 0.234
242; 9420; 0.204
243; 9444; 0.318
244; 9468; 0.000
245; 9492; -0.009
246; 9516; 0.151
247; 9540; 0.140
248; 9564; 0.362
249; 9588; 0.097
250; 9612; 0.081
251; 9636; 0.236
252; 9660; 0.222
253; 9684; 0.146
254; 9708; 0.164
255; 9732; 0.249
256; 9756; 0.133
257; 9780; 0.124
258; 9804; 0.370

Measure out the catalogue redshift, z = 0.090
